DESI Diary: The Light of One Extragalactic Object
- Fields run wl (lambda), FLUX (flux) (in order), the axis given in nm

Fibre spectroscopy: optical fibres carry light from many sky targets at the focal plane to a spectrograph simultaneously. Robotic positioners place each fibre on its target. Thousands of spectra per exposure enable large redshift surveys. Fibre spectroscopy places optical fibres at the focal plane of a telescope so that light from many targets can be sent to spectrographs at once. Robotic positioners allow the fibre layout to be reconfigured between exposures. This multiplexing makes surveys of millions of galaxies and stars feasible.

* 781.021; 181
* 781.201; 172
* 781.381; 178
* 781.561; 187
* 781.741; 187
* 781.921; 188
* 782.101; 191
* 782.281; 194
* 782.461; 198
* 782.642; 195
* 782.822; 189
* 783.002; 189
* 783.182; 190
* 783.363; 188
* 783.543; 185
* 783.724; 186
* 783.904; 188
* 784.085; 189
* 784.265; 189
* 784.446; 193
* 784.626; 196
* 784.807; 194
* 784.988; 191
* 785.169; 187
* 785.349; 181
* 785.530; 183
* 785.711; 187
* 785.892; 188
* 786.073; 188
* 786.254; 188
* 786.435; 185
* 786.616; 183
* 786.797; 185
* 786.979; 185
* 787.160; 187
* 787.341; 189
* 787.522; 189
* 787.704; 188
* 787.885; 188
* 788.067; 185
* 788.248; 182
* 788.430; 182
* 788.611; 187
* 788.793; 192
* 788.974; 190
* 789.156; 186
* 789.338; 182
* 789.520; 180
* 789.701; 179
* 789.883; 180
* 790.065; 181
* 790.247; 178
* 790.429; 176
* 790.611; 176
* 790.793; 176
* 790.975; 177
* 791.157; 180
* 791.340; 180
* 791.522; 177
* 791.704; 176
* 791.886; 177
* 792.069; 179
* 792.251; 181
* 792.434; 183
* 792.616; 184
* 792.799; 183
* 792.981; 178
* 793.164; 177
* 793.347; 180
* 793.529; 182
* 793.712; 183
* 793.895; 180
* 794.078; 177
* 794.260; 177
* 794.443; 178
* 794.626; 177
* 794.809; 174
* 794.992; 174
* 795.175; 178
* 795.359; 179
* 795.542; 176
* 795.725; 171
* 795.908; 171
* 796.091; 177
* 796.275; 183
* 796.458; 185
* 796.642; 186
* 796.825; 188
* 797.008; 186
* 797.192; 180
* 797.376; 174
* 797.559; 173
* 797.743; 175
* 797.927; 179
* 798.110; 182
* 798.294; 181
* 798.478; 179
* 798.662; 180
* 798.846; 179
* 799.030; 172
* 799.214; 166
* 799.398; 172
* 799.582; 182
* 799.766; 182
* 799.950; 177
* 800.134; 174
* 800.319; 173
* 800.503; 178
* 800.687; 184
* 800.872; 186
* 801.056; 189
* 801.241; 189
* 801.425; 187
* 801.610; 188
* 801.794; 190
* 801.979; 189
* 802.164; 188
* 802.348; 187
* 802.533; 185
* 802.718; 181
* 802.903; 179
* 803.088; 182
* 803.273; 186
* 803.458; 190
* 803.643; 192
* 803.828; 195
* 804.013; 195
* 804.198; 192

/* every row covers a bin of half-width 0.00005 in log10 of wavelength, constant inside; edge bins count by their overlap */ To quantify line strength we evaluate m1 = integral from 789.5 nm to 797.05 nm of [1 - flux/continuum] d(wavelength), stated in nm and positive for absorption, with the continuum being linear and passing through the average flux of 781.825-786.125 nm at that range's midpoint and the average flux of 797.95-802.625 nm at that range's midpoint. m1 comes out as 0.24 nm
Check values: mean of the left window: 189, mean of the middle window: 179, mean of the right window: 182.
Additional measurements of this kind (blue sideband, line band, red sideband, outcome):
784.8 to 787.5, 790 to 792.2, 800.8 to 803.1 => 0.10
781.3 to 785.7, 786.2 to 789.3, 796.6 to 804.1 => 0.01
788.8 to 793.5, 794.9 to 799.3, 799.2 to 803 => 0.08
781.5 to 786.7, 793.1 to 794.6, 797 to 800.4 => 0.01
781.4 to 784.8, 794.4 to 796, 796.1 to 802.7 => 0.07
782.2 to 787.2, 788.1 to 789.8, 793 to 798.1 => 0.00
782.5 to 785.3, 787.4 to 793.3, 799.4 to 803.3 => 0.19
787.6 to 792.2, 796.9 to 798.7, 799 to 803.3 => 0.03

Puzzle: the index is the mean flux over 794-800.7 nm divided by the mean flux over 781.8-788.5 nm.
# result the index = 0.9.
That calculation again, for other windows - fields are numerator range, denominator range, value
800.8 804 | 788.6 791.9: 1.04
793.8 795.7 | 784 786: 0.94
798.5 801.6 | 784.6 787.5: 0.96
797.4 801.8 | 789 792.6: 1.00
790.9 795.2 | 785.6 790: 0.96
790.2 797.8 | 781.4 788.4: 0.95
